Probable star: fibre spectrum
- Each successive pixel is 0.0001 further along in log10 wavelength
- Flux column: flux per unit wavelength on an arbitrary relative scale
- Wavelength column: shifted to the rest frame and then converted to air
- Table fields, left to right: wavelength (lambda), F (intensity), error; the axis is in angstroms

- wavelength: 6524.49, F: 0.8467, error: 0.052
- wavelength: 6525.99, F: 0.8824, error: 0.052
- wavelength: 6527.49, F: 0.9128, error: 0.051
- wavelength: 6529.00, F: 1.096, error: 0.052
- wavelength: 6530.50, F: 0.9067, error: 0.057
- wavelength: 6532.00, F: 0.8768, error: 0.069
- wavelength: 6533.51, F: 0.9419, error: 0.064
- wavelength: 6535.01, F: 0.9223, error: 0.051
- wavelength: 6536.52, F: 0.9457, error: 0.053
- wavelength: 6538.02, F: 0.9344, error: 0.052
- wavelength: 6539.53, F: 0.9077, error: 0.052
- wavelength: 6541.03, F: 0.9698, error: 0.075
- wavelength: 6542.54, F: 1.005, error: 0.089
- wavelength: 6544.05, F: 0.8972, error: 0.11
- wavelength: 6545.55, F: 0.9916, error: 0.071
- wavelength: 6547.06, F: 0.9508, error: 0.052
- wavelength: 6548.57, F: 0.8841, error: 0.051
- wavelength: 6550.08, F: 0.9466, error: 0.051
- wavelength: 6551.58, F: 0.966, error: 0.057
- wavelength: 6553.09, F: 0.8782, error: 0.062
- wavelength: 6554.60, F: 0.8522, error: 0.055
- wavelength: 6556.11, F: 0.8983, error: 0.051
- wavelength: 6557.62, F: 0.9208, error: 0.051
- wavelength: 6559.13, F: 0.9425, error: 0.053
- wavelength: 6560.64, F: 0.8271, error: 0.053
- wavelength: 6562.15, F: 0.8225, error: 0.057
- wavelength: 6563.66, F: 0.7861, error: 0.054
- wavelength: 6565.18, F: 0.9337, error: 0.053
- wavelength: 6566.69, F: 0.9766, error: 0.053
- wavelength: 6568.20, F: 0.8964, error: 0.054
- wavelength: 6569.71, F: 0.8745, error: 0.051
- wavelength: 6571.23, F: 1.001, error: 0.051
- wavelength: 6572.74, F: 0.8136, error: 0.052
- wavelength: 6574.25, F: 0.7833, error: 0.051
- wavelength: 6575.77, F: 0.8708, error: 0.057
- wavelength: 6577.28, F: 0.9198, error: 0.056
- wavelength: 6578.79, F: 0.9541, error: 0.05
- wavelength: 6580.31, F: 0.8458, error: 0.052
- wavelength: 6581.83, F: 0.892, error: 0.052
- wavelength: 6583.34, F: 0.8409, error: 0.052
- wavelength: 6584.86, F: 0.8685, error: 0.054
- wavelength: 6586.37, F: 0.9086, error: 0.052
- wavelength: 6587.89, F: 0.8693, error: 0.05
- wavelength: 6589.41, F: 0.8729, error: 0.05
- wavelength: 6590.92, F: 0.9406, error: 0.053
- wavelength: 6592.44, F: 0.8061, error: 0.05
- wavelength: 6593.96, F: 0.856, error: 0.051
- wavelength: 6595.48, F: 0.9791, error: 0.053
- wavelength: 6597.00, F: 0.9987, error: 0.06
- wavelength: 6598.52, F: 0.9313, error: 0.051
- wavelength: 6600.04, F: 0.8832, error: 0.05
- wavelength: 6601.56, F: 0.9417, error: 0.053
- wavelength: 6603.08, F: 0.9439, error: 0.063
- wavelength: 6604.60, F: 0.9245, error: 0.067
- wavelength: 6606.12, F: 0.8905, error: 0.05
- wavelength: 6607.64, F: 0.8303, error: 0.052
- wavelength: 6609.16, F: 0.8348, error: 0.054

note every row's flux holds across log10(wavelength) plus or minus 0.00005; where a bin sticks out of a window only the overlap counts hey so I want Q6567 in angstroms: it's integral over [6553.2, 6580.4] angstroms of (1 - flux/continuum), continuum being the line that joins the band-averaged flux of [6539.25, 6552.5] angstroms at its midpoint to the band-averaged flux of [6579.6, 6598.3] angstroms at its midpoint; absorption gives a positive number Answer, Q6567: 1.0 angstroms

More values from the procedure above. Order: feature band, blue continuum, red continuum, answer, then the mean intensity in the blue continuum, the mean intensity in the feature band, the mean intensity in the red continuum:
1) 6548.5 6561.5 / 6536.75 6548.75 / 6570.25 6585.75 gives 0.29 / 0.946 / 0.902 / 0.879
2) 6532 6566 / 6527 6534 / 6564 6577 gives 0.28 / 0.948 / 0.914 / 0.891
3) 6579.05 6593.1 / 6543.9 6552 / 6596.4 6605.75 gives 0.92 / 0.942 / 0.875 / 0.934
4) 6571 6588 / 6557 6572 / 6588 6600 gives 0.48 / 0.898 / 0.878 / 0.908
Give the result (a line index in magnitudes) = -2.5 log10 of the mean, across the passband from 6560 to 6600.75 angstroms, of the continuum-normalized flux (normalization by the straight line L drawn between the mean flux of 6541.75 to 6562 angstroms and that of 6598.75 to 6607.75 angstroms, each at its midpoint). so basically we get 0.03 mag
